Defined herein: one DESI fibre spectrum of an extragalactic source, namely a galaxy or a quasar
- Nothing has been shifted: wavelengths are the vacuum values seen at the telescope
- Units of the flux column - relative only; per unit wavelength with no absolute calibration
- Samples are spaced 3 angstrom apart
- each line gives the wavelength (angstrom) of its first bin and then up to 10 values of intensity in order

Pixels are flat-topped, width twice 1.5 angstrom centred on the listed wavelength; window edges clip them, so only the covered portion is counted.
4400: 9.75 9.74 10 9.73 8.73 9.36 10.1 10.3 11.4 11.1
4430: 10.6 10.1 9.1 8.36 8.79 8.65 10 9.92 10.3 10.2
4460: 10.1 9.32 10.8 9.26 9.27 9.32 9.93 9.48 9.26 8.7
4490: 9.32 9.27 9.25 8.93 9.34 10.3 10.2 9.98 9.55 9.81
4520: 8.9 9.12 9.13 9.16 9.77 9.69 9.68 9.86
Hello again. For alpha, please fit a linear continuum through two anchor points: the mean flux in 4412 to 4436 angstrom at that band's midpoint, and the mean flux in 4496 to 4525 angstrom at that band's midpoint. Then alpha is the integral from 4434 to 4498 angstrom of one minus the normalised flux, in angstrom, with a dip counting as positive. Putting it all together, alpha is 2.8 angstrom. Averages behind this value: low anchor 10.2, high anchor 9.55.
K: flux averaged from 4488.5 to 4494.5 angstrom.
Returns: 9.29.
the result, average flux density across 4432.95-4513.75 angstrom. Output 9.53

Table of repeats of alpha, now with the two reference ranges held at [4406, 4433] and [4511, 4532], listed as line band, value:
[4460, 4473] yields 0.1 angstrom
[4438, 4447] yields 1.2 angstrom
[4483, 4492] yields 0.5 angstrom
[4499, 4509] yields -0.3 angstrom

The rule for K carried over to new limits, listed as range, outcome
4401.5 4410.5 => 9.82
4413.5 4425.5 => 10.3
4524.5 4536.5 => 9.44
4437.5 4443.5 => 8.57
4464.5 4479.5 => 9.72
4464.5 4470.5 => 10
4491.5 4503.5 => 9.2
